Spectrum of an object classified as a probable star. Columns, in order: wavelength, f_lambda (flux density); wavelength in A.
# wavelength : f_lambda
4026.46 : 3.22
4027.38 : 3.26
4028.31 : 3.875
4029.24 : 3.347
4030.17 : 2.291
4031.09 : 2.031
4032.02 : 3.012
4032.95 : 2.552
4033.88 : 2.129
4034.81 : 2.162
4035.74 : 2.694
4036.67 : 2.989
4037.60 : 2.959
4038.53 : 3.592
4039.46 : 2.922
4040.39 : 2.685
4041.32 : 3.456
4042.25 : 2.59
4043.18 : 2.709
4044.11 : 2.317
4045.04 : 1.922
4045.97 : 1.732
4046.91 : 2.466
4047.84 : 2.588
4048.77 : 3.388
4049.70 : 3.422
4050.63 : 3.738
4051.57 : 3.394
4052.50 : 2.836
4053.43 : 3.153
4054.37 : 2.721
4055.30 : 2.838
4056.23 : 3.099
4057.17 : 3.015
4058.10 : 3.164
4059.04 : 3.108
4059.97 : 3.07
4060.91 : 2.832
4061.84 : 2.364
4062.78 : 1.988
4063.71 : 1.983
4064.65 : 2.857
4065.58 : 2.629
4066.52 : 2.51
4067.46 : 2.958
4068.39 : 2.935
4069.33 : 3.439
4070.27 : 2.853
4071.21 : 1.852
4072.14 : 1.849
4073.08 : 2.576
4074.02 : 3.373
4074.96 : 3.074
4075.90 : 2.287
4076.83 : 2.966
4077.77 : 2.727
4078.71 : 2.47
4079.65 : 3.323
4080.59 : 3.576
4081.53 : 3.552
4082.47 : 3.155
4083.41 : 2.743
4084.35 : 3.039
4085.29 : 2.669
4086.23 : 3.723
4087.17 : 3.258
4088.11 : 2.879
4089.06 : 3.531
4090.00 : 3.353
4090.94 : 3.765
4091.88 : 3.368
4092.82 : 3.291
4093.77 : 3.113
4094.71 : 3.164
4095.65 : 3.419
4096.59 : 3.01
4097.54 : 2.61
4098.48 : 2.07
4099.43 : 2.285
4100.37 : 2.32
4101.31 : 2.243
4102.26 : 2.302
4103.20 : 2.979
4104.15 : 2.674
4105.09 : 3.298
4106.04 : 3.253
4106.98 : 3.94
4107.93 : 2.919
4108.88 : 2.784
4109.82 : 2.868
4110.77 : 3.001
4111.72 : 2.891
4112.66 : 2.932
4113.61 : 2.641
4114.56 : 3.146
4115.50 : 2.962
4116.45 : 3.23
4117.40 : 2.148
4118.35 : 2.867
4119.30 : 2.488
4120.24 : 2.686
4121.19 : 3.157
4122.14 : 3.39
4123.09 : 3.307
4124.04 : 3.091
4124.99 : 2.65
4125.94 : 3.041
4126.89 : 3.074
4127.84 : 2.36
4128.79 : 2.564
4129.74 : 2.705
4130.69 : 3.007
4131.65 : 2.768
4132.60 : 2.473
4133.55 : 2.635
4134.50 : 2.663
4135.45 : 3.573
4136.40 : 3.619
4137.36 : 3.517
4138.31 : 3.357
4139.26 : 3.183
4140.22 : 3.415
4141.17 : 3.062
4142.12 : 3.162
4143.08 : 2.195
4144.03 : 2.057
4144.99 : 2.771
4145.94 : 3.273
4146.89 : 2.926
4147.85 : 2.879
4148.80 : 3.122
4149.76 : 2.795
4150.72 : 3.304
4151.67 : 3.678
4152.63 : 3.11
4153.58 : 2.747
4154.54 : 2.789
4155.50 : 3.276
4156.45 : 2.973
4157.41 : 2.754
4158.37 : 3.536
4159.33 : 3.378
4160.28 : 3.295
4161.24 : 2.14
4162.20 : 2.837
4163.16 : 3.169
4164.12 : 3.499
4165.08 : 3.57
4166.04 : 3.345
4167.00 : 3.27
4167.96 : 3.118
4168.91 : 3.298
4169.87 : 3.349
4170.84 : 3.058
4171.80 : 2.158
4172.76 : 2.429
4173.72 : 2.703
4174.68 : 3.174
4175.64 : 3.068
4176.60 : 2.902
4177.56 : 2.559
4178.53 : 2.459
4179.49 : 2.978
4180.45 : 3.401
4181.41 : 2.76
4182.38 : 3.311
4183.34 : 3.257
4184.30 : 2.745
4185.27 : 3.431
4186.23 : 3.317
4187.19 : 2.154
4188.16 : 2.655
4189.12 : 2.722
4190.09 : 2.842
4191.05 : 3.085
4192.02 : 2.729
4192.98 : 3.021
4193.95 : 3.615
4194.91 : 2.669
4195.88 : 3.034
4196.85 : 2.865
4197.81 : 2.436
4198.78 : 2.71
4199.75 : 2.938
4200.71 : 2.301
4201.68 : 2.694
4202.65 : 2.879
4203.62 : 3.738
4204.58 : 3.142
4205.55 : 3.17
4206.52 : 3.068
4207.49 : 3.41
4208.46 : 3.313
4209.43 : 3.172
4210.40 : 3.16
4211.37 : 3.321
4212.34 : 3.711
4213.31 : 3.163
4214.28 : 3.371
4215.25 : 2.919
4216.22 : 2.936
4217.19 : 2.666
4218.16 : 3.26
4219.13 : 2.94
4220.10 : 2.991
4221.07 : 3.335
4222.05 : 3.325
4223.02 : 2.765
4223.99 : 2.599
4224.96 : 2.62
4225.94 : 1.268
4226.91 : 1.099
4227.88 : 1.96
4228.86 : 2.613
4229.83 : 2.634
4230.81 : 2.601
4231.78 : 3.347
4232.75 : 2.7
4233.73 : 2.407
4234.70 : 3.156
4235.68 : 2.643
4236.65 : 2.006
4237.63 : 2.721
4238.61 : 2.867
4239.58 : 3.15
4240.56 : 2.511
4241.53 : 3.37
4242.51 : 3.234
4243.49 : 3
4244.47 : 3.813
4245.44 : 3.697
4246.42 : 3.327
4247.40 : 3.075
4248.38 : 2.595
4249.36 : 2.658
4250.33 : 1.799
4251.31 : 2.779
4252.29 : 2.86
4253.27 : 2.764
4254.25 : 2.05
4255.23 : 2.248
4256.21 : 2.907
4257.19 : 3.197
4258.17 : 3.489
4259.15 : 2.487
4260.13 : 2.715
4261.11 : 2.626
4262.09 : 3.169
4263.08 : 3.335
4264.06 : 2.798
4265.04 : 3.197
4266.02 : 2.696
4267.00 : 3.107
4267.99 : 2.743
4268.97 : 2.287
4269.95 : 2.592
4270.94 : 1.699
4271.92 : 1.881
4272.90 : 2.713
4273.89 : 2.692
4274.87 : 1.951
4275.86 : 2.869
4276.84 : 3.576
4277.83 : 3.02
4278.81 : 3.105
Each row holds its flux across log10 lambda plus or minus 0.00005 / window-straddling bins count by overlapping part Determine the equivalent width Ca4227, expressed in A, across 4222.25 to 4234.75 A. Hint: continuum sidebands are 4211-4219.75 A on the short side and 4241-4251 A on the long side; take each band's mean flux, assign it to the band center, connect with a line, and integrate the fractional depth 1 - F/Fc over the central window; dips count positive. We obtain 2.7 A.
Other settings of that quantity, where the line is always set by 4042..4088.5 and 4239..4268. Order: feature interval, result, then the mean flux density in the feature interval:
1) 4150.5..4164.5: -1.1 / 3.09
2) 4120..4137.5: -0.6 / 2.95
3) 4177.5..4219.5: -1.6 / 3.01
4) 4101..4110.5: -0.3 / 2.94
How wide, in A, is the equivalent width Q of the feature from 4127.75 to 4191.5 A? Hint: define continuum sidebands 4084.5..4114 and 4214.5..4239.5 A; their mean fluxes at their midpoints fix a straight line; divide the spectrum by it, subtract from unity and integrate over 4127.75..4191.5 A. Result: -3.31 A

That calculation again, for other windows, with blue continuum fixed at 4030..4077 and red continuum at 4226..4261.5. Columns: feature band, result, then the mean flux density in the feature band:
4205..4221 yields -2.5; 3.17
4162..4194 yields -2.9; 2.99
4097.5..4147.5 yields -2.5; 2.88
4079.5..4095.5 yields -3.0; 3.27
